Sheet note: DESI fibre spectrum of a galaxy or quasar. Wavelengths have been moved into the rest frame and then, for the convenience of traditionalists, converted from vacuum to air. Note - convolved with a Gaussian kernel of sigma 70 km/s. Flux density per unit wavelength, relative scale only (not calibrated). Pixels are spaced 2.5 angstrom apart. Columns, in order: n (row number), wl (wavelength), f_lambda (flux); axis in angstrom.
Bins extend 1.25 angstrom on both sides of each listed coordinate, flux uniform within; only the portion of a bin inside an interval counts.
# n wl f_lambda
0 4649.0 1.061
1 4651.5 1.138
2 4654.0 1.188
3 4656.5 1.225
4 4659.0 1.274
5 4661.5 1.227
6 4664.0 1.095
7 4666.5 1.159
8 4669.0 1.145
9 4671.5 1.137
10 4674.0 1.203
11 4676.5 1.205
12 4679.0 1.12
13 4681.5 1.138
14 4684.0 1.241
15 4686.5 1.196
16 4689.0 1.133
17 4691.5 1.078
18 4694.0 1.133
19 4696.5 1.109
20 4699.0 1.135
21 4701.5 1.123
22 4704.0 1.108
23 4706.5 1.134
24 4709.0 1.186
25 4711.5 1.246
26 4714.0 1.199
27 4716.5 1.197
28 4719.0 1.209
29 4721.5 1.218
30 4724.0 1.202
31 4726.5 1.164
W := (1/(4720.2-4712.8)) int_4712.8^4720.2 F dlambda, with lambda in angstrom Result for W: 1.2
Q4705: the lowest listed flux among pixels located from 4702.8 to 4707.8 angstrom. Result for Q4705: 1.108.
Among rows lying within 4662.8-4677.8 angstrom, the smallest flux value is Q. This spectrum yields 1.095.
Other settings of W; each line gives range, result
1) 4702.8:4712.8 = 1.17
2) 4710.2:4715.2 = 1.22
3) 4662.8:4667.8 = 1.13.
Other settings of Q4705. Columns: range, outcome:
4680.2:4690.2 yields 1.133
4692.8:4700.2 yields 1.109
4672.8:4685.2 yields 1.12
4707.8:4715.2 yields 1.186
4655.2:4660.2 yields 1.225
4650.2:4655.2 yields 1.138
